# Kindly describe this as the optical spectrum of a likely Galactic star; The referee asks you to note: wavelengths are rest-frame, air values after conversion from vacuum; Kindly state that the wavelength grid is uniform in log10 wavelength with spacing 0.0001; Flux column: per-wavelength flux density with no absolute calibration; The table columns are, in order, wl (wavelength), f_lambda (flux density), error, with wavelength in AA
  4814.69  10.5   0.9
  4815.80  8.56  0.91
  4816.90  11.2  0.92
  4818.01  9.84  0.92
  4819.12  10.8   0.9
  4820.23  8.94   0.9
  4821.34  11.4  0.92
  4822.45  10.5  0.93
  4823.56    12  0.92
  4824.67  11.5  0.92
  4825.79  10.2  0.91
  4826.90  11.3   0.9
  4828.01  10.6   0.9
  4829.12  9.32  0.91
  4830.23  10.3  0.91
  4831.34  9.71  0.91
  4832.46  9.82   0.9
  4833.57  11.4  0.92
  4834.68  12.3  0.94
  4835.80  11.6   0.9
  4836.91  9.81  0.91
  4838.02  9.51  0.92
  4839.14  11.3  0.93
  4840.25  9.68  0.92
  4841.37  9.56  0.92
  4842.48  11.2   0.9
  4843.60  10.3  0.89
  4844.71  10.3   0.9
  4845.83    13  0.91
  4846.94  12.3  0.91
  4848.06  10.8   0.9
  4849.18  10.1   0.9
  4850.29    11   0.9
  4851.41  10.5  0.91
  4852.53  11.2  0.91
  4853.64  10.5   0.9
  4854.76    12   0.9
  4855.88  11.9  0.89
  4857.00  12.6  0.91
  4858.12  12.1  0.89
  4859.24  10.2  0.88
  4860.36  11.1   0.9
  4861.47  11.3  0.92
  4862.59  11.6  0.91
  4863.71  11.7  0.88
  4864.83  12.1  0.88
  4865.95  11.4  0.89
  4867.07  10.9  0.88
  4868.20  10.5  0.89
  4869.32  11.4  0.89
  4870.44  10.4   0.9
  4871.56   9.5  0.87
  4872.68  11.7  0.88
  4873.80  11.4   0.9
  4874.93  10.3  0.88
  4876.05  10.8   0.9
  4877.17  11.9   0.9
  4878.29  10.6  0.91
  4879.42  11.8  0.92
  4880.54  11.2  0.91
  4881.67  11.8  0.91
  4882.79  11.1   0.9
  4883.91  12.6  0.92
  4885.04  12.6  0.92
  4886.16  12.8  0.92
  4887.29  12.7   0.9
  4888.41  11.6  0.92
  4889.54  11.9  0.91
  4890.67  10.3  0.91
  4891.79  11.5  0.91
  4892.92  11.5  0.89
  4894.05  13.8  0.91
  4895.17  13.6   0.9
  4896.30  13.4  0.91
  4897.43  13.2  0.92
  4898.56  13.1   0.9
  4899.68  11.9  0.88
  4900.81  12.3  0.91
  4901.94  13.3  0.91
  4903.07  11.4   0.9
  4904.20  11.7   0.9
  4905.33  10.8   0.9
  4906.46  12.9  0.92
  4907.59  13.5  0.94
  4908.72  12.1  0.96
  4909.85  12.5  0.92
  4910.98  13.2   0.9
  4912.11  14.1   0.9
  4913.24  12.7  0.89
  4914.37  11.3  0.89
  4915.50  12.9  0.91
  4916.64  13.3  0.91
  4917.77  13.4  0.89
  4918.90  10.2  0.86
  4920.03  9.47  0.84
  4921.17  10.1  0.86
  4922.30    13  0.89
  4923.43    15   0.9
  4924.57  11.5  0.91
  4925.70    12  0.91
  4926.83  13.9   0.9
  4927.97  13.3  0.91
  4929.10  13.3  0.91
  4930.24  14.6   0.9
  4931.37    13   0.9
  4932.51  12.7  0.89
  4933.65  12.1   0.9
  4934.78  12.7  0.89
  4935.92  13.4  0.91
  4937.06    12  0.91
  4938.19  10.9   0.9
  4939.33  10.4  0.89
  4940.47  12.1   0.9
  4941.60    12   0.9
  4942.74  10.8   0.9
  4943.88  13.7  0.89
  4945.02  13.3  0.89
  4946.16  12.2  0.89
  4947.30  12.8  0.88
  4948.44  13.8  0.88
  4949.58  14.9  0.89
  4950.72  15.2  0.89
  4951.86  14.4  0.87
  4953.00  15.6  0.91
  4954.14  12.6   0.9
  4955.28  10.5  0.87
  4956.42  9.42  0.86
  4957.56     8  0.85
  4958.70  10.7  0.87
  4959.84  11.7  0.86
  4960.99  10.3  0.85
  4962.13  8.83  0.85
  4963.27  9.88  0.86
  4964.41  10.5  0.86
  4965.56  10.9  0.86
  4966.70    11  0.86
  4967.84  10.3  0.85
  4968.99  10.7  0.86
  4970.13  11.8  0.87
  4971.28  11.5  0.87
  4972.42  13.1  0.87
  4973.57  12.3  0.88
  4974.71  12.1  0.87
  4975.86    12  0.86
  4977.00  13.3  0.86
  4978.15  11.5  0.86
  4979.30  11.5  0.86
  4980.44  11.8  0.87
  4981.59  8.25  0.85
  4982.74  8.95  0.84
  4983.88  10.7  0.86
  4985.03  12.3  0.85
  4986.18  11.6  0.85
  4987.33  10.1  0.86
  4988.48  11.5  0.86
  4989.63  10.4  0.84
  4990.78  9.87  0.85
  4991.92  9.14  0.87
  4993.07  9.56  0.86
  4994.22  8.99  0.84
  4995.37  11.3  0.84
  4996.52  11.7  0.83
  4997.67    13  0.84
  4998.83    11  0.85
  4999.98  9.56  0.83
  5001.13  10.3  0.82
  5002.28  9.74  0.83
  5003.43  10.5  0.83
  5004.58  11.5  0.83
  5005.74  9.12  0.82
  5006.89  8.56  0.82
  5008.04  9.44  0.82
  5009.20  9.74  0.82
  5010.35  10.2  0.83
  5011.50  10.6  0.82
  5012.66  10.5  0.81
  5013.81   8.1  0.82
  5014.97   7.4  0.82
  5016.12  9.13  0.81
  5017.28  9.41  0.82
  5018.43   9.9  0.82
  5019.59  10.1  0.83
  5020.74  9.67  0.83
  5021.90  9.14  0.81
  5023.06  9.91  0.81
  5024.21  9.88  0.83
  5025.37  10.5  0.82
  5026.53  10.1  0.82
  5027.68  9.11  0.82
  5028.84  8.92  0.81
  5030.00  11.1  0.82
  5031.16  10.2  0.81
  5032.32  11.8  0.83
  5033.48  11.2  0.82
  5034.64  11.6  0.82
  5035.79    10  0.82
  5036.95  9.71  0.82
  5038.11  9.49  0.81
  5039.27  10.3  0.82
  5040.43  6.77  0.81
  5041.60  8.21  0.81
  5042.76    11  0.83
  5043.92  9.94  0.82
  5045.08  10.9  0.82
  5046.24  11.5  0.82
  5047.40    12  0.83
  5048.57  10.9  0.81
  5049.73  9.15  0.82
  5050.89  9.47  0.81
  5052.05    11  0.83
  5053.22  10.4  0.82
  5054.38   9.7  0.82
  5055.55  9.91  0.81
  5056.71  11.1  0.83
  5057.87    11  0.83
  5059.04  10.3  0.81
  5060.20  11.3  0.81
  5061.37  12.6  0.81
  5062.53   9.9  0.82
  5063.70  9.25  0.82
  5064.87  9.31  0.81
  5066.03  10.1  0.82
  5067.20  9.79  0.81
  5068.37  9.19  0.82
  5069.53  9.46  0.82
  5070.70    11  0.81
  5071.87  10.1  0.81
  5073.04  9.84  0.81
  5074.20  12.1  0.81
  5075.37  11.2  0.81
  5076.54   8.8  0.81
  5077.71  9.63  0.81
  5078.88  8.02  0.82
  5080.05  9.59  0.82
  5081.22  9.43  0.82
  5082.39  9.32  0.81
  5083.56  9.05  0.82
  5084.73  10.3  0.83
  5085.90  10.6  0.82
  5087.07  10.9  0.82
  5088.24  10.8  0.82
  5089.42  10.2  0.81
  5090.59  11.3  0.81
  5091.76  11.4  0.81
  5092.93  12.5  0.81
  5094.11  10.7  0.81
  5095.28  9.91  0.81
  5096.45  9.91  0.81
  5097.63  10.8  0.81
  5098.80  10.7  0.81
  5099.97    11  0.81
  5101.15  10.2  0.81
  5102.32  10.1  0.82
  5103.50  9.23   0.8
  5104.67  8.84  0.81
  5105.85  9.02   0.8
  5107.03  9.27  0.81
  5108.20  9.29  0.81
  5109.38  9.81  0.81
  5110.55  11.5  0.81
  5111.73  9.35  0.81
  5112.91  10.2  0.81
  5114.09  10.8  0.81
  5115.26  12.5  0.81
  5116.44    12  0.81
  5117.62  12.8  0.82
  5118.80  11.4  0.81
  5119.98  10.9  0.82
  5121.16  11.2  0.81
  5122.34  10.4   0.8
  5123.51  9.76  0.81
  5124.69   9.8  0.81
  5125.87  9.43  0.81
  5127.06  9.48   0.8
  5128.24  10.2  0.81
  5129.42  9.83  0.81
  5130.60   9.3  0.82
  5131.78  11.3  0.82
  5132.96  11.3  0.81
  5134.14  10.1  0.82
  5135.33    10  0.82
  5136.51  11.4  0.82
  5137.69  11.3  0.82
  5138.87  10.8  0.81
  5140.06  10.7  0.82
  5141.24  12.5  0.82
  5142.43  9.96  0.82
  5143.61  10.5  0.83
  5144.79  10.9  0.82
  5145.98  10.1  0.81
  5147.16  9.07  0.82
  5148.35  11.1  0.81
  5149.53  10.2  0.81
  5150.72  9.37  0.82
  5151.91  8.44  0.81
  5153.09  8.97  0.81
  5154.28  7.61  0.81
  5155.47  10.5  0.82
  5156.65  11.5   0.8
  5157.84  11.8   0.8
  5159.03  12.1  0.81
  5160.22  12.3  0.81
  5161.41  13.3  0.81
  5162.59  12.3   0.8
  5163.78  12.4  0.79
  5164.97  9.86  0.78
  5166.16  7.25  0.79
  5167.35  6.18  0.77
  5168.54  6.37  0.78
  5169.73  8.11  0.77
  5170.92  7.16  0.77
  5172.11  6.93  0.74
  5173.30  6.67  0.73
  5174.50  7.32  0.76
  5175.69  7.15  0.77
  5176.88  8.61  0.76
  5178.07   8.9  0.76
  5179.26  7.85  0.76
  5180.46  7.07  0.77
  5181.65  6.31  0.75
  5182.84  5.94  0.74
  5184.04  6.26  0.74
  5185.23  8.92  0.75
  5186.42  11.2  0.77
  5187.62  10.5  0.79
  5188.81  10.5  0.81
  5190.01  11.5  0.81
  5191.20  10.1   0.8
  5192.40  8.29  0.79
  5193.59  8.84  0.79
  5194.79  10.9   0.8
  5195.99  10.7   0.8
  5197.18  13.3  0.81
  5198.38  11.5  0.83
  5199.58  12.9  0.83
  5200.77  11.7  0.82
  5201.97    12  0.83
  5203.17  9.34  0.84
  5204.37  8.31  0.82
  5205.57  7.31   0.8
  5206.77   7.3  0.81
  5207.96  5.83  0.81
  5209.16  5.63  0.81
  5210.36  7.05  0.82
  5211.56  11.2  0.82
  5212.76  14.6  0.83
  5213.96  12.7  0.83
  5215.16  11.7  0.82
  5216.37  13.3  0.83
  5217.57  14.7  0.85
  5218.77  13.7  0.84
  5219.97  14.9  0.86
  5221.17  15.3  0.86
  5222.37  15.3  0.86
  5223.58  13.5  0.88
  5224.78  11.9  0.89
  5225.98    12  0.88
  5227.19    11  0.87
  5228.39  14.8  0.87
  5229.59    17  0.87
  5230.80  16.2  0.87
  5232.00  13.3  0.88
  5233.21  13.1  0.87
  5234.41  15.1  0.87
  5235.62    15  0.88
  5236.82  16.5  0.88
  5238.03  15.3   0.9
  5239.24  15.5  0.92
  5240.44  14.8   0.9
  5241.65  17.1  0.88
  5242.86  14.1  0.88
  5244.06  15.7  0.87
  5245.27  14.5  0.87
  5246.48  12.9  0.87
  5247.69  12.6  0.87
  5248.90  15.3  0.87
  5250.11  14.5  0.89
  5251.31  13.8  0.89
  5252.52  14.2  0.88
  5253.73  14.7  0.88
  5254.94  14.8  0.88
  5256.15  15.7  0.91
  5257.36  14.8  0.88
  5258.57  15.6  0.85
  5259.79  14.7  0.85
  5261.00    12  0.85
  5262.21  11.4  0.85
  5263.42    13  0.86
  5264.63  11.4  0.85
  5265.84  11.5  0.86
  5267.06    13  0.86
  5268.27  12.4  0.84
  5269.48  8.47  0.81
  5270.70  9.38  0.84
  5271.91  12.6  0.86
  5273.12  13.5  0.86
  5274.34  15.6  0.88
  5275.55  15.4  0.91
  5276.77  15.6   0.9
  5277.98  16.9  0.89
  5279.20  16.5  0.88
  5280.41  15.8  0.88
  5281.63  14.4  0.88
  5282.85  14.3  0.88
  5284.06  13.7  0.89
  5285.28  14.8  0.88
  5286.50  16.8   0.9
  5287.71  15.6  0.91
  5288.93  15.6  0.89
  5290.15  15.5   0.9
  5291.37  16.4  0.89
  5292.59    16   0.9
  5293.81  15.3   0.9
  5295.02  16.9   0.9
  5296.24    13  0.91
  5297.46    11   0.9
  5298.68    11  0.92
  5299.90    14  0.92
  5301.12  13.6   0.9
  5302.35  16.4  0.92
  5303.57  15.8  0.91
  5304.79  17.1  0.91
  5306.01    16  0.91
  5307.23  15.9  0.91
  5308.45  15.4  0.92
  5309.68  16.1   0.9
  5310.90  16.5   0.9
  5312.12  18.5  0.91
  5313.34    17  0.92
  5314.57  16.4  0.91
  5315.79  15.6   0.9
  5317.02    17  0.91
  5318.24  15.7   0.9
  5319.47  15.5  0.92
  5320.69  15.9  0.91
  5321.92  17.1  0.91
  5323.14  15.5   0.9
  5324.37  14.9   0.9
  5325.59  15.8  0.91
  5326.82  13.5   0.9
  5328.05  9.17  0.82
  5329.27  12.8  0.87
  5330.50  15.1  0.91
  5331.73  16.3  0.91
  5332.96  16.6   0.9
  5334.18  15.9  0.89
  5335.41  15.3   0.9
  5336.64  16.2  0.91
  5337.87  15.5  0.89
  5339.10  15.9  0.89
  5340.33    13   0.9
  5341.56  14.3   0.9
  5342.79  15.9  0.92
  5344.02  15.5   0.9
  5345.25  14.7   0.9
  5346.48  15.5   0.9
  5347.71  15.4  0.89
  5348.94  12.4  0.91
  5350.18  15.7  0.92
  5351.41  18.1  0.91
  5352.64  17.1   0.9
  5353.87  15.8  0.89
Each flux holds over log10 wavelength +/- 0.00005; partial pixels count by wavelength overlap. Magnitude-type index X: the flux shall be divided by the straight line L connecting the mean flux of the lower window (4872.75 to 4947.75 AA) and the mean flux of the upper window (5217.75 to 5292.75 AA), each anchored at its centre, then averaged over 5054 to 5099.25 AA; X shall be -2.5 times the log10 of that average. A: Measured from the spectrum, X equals 0.27 mag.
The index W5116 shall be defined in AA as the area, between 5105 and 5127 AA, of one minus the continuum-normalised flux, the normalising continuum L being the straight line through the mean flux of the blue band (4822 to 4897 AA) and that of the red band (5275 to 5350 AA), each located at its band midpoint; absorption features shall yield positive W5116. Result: 5.0 AA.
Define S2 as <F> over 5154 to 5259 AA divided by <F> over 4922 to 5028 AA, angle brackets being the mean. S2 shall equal 1.03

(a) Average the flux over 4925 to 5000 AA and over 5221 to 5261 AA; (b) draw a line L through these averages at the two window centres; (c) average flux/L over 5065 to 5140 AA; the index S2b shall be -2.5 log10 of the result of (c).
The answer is 0.26 mag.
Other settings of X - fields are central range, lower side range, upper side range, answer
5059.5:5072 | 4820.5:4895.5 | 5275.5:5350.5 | 0.269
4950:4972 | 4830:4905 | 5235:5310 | 0.076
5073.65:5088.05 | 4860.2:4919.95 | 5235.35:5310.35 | 0.308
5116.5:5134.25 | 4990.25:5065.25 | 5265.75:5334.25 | 0.125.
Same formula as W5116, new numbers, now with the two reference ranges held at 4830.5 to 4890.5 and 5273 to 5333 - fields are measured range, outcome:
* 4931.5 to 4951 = -1.1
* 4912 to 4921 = -0.2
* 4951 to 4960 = 0.3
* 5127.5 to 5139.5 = 2.8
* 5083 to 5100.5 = 3.5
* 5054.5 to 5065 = 2.0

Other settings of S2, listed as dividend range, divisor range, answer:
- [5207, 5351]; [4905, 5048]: 1.29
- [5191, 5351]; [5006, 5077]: 1.39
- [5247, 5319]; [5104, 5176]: 1.46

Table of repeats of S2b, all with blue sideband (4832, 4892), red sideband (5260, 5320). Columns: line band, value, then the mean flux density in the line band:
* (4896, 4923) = -0.067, 12.3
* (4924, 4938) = -0.093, 12.8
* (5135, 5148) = 0.250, 10.7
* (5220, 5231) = 0.004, 14.1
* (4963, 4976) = 0.067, 11.3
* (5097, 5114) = 0.302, 9.97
